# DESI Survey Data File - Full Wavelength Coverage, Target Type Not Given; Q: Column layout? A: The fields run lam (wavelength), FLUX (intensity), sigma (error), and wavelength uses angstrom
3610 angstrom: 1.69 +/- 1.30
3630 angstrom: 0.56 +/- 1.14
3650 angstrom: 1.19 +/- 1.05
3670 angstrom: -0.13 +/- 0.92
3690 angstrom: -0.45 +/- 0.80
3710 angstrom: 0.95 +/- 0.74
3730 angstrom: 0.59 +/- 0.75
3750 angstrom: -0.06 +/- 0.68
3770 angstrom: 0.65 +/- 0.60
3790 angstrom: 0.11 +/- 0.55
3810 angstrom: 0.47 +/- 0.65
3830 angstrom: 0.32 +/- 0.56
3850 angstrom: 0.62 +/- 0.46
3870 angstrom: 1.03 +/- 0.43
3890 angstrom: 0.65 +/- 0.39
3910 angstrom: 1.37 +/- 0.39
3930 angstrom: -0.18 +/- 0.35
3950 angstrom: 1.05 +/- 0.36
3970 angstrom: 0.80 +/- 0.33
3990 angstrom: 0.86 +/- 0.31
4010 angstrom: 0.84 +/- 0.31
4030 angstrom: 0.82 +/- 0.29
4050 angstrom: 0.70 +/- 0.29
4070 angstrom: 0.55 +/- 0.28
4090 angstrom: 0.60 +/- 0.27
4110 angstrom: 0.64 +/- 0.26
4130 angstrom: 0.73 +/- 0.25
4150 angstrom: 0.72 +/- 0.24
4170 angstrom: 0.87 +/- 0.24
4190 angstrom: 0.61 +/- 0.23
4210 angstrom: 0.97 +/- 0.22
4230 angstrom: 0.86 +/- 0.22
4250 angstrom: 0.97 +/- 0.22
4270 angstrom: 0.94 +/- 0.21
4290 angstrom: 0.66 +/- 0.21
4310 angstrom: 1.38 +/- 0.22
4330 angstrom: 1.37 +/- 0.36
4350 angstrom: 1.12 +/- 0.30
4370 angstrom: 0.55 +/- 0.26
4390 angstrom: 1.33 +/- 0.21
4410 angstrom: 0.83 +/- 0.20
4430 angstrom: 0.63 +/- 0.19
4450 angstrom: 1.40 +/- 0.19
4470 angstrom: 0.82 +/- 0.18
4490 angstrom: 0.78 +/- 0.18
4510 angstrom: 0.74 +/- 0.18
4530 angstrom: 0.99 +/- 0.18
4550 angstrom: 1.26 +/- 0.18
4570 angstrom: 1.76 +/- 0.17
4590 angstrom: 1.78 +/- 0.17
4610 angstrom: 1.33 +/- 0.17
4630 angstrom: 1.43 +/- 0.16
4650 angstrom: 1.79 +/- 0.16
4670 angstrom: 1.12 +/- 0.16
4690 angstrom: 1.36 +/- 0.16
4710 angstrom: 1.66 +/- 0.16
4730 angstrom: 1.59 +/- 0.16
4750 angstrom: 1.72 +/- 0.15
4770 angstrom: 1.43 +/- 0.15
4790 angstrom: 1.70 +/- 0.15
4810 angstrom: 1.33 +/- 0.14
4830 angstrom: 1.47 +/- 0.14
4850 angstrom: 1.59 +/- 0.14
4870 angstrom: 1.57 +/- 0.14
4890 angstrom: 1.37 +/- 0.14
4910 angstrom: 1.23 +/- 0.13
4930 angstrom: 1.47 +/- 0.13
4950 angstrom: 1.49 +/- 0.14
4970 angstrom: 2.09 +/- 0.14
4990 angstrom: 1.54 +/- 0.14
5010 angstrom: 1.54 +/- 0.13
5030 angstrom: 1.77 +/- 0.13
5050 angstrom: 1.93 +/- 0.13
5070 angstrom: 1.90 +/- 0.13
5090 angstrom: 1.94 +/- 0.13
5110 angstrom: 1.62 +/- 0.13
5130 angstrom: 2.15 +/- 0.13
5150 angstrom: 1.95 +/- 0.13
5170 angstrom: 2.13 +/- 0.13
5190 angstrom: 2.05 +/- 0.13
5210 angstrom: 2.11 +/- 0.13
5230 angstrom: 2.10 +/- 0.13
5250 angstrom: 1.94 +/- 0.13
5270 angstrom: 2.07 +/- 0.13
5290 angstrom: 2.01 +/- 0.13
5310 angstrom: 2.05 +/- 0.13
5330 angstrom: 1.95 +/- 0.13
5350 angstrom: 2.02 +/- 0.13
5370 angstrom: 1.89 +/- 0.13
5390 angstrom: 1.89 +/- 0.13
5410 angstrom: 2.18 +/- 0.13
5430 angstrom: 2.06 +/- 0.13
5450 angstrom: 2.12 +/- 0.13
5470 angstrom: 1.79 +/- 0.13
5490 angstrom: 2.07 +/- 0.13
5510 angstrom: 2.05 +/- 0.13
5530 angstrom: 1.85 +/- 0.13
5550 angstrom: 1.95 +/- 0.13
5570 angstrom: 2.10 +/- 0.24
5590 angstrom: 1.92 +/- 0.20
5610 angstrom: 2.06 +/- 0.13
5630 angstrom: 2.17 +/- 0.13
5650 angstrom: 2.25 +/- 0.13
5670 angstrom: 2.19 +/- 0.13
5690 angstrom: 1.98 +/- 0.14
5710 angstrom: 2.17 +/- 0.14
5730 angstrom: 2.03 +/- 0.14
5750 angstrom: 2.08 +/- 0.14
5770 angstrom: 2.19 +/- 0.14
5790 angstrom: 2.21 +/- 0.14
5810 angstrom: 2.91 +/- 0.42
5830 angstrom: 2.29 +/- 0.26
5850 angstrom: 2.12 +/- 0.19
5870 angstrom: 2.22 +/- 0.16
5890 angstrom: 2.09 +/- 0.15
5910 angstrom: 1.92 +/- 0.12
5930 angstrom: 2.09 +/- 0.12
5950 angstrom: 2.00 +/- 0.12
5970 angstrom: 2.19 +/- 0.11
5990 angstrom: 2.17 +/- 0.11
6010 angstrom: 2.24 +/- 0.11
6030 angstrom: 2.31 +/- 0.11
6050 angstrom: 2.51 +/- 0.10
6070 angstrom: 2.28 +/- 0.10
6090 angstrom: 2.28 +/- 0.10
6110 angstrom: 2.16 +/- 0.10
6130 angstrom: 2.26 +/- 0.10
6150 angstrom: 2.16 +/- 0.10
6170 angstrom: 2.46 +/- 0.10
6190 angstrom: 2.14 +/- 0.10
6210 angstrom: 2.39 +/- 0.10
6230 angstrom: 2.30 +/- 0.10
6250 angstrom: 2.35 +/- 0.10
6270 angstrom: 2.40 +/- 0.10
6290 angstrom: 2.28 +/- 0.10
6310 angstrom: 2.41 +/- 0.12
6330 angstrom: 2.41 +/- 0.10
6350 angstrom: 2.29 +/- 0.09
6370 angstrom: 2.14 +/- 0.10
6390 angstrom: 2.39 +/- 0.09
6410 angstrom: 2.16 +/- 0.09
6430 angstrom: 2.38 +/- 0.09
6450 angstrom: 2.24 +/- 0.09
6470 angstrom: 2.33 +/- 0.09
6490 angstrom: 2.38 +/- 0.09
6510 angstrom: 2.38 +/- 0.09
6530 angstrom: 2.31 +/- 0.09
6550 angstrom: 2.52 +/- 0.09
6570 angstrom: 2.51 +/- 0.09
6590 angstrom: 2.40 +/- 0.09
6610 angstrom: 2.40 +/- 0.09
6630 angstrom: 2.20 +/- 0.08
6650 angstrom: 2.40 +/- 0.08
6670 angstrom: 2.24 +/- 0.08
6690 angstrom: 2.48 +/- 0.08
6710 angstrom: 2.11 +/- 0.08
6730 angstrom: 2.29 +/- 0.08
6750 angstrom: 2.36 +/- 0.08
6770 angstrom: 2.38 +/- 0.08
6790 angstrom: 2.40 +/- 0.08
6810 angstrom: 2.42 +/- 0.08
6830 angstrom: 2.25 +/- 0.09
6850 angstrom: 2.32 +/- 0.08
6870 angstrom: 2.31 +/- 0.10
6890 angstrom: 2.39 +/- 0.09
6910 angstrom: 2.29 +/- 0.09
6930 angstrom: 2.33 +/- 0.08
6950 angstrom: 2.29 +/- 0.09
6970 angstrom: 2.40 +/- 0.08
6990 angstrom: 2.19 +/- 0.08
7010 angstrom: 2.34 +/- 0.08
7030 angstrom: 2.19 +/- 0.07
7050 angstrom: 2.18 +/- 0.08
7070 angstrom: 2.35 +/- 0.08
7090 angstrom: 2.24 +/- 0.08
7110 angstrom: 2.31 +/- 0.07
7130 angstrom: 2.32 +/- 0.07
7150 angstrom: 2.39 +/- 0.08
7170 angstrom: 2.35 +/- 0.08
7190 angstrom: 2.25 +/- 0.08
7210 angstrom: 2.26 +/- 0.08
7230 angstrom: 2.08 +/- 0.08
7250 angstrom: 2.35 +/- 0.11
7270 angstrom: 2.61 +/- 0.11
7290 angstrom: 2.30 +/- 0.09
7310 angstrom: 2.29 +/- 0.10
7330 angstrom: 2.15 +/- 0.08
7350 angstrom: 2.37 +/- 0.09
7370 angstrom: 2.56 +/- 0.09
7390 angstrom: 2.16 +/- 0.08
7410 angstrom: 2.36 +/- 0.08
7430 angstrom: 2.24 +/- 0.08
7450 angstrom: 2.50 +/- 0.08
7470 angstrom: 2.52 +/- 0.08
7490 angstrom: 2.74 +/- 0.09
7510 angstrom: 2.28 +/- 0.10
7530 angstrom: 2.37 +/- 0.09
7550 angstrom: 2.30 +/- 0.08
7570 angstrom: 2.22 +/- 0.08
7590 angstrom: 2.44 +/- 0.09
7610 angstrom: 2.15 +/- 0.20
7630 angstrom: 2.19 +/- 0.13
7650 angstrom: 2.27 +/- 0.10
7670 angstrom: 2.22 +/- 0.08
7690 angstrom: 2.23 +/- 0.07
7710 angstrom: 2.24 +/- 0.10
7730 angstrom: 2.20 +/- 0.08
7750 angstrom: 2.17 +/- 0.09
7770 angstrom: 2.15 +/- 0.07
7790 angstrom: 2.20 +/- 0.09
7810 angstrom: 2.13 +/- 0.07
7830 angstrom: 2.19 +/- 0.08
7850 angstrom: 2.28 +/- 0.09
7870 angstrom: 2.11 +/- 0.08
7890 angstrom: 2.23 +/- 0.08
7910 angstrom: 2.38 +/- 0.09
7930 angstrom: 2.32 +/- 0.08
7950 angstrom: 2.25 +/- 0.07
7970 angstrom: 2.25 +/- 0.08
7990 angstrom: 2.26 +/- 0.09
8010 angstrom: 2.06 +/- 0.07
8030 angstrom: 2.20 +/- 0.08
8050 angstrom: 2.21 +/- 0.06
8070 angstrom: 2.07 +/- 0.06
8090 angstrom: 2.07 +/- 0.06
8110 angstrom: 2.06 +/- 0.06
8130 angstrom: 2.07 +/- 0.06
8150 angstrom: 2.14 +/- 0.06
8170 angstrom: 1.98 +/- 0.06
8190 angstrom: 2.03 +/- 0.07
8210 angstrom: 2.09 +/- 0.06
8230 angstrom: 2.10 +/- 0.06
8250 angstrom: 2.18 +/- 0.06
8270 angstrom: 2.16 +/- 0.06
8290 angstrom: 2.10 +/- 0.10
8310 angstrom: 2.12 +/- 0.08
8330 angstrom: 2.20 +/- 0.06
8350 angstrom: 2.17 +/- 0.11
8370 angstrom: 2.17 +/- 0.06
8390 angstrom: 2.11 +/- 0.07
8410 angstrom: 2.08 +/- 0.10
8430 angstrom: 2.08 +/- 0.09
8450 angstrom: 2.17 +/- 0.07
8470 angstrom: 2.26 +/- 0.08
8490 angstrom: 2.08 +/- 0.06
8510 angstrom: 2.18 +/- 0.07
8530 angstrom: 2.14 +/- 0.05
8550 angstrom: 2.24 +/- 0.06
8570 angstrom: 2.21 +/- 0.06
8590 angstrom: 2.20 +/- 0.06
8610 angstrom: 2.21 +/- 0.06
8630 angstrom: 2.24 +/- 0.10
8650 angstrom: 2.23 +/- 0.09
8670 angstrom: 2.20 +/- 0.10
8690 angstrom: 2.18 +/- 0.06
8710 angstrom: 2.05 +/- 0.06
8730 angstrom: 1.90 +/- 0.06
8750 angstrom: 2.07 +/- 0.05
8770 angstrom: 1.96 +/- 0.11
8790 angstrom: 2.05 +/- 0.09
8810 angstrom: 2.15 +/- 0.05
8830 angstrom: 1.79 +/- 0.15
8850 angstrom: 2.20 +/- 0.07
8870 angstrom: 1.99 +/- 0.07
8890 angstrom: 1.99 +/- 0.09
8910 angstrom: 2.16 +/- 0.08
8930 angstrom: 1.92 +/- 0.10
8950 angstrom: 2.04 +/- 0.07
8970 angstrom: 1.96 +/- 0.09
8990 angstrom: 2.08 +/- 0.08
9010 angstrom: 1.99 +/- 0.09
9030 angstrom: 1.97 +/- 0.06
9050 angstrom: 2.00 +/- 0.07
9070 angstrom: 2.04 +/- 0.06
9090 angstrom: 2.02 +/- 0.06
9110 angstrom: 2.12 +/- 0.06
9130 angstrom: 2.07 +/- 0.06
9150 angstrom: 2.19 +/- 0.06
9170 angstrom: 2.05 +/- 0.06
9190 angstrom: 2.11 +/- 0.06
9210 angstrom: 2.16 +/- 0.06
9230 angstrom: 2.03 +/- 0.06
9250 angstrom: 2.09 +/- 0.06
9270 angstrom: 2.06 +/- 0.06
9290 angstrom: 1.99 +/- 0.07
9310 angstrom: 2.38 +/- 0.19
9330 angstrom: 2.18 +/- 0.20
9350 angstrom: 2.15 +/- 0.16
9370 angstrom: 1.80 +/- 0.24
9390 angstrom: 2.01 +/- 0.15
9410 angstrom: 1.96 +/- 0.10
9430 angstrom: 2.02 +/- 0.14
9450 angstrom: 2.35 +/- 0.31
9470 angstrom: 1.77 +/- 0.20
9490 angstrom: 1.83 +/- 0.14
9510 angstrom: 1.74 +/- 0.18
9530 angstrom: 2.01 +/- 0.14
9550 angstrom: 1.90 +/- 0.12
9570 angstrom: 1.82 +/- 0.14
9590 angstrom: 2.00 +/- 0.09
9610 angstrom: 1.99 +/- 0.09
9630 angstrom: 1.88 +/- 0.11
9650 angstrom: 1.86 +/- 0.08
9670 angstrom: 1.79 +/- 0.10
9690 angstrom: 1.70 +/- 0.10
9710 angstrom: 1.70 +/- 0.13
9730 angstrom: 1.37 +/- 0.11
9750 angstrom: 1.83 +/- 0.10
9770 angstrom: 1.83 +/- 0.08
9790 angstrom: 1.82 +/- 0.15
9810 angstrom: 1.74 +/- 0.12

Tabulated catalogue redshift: 0.138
